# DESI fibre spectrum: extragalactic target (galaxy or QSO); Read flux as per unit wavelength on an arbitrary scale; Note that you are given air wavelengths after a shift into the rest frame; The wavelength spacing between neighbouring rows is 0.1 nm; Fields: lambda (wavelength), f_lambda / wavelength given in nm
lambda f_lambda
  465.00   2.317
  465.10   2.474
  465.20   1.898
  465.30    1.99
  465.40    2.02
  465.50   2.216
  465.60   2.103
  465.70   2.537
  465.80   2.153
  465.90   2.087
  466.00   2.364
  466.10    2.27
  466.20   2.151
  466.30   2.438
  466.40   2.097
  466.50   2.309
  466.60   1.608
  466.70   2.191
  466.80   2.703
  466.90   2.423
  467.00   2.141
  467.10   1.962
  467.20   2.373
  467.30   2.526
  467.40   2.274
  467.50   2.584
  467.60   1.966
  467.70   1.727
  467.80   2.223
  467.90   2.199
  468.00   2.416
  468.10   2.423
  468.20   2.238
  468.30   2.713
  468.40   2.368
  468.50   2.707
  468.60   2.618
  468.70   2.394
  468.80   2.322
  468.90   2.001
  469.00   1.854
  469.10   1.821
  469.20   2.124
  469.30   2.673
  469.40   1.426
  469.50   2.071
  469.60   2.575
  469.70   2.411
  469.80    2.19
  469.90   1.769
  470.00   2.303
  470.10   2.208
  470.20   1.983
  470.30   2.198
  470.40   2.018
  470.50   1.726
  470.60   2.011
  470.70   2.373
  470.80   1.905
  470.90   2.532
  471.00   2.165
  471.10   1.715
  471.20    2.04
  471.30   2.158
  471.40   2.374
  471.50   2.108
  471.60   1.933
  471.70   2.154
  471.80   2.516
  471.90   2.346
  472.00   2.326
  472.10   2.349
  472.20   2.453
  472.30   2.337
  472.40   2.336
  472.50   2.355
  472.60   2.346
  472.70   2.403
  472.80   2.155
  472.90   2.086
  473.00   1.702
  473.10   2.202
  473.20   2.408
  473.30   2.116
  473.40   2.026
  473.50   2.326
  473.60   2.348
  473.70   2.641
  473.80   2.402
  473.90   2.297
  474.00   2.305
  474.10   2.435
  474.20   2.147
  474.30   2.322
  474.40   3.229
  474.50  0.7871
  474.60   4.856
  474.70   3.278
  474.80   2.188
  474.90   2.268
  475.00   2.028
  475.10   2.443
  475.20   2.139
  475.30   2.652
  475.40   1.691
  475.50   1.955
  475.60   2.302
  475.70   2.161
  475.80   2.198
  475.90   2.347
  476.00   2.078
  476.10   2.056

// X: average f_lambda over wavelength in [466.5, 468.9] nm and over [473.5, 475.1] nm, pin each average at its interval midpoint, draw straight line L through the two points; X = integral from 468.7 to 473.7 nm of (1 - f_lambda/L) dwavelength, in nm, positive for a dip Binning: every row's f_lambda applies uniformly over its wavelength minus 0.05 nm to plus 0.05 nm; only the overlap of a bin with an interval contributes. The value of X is 0.48 nm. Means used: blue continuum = 2.3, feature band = 2.18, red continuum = 2.49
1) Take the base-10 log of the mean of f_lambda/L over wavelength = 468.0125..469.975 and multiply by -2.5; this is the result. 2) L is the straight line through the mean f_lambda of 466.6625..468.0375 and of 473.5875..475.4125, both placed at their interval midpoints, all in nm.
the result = 0.03 mag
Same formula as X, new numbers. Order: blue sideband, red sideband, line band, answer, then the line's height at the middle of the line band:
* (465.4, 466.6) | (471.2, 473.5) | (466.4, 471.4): 0.05 nm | 2.22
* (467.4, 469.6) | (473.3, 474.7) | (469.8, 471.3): 0.17 nm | 2.33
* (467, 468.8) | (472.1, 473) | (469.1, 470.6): 0.13 nm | 2.31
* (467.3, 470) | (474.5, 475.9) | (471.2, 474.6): 0.09 nm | 2.35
